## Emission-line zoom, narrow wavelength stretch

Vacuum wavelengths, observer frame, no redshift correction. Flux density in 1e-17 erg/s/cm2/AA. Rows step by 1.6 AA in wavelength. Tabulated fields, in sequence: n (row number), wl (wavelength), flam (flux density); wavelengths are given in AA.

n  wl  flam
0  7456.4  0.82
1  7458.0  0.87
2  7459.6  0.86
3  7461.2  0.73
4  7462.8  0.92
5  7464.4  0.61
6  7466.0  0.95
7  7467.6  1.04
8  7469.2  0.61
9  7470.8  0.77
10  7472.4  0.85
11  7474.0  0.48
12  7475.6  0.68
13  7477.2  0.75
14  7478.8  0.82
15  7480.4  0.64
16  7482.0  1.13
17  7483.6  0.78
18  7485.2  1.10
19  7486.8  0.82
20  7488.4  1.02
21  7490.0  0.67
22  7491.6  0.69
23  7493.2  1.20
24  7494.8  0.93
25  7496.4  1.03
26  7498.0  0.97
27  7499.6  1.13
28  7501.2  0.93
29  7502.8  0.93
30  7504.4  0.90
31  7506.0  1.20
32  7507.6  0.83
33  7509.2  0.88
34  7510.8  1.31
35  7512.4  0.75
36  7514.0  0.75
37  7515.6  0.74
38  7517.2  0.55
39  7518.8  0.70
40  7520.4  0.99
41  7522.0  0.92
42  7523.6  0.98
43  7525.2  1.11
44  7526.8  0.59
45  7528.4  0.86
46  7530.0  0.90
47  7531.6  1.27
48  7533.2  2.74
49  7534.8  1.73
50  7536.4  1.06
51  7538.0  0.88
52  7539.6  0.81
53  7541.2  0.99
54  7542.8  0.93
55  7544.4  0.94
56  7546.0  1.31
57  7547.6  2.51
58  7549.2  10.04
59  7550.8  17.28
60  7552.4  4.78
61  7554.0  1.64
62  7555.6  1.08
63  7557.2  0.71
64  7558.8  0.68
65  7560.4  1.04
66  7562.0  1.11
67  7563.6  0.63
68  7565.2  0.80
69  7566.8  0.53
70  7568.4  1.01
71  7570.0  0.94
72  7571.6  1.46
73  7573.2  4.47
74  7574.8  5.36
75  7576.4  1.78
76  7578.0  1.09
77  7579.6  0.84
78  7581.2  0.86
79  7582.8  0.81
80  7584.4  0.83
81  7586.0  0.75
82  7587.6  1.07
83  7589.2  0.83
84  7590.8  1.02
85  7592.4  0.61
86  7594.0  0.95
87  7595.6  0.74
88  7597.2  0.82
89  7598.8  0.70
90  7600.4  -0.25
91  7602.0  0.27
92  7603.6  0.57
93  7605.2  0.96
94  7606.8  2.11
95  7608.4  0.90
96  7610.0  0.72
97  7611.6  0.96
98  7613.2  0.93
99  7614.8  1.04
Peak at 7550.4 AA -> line H-alpha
